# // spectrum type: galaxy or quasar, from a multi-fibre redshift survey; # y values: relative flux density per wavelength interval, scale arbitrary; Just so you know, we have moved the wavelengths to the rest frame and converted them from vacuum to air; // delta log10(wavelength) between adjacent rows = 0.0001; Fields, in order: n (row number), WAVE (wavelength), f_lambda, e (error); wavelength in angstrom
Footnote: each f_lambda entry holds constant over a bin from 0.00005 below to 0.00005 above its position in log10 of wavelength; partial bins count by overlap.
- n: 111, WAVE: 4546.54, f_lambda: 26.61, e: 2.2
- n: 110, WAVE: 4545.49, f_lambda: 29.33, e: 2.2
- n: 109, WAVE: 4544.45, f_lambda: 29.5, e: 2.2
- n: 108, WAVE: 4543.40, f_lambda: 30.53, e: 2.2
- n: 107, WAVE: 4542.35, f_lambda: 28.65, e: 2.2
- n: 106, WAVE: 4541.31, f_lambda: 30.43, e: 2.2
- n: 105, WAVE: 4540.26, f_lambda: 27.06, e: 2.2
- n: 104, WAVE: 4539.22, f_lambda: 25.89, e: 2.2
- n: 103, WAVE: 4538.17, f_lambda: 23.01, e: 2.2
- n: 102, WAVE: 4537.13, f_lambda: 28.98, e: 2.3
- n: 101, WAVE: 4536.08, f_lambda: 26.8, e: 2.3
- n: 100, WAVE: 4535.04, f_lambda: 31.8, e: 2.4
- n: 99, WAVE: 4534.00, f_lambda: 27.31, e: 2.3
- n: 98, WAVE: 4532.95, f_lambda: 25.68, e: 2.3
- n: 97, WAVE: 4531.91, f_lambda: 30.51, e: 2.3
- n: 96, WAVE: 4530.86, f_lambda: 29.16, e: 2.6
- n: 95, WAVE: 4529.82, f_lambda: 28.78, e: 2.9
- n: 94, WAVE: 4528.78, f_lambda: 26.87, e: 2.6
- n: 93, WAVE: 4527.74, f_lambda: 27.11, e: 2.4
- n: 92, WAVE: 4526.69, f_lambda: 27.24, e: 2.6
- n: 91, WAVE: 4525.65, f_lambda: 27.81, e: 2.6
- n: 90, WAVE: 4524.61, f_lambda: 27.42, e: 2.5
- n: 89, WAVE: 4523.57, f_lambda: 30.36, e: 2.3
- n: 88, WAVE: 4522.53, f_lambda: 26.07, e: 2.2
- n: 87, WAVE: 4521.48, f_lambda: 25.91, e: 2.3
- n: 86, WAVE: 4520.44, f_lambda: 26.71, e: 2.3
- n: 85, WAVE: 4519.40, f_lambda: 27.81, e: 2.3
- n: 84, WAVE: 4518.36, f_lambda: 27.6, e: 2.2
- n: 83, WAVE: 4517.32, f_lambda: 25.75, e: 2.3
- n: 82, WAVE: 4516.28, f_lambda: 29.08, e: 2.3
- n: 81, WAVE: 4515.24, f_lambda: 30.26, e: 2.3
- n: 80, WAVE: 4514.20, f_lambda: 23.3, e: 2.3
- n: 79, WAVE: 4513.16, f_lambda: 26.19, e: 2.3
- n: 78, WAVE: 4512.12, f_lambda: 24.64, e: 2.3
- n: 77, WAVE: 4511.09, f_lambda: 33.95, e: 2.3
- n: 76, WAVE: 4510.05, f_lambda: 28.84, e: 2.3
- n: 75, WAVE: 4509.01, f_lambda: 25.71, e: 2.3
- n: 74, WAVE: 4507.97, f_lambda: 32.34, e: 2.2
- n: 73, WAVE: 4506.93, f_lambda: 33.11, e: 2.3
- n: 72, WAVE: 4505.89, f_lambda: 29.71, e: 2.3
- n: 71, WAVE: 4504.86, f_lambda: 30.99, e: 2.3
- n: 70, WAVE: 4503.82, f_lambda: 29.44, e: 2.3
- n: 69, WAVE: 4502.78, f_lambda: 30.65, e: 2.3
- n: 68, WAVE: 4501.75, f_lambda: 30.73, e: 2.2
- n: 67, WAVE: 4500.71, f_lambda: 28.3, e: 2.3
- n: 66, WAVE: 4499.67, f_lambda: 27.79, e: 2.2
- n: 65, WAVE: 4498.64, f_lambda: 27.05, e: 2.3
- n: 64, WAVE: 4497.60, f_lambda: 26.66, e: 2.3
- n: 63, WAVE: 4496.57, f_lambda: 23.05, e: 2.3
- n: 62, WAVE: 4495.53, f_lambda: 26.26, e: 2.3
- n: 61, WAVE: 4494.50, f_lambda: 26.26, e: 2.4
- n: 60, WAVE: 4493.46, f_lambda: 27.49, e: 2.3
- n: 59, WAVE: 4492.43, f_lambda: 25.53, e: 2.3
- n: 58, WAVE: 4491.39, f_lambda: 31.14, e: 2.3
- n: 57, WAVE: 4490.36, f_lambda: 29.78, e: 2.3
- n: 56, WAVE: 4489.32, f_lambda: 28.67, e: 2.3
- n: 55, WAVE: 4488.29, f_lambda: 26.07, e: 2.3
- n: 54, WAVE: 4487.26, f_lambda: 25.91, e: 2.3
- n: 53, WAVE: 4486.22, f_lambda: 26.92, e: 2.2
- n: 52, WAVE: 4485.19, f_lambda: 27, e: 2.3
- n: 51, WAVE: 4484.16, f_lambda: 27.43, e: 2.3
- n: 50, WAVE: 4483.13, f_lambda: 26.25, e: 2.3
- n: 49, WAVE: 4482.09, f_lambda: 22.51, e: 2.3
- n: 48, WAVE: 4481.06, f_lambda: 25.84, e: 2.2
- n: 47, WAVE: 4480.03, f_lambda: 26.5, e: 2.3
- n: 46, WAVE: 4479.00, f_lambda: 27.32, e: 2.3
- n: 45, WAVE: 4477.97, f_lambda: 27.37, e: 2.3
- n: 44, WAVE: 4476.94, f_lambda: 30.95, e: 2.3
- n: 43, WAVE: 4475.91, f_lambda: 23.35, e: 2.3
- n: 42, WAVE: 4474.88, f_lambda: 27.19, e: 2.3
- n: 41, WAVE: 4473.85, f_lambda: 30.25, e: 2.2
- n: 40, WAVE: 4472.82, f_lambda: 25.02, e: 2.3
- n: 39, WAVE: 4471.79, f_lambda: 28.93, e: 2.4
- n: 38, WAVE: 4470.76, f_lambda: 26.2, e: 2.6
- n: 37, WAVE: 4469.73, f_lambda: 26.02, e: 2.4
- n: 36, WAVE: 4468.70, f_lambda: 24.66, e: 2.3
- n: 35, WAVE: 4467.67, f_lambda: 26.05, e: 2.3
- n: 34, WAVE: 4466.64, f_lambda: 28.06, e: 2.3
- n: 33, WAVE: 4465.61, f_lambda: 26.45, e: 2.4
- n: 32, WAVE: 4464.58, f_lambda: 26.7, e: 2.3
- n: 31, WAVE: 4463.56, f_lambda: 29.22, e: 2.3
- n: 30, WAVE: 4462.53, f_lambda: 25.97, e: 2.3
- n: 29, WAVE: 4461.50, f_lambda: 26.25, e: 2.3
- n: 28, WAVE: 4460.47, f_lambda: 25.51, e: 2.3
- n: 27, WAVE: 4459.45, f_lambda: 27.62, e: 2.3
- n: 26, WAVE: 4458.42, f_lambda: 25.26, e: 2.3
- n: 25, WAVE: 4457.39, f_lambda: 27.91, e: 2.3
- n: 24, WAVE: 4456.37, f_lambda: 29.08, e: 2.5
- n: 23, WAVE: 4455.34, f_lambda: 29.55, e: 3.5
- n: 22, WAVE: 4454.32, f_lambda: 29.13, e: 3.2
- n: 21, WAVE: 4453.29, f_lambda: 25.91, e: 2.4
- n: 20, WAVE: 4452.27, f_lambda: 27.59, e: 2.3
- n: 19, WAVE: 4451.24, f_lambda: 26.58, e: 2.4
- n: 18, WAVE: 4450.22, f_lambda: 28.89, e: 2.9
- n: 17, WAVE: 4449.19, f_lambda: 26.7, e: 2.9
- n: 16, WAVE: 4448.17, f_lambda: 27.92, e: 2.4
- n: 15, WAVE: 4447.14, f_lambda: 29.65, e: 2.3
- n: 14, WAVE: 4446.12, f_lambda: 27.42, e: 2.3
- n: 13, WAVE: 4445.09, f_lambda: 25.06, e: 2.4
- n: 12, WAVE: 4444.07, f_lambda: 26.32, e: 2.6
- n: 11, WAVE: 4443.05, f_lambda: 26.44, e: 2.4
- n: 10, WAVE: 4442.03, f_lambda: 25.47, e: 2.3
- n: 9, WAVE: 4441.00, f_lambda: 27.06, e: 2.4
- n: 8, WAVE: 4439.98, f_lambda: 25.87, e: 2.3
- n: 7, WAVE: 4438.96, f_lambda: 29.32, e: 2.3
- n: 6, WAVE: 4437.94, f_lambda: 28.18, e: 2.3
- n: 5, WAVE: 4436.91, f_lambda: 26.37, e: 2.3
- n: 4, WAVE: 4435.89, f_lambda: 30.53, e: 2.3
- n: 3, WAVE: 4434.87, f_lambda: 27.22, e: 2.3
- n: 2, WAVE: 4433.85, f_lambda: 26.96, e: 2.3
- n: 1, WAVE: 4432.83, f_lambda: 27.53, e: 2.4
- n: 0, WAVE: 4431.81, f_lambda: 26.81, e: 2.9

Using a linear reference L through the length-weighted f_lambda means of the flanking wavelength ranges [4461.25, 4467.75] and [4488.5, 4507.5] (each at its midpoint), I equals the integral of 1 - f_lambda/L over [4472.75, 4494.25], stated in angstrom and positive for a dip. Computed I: 0.6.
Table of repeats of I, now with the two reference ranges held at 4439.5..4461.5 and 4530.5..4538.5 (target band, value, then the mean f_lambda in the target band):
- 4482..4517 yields -0.4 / 28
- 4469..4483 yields 0.4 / 26.7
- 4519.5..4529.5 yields 0.2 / 27.3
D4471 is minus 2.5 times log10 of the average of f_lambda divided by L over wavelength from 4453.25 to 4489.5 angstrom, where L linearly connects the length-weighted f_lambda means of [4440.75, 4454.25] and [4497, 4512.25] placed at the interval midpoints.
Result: 0.04 mag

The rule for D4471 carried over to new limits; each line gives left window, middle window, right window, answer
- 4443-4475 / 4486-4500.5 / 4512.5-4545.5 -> 0.016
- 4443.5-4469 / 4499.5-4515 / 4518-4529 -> -0.068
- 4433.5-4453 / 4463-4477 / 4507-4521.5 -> 0.025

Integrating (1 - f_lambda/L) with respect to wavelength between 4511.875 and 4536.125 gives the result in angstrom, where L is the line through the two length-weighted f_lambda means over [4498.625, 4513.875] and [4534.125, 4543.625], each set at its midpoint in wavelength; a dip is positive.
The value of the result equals 0.9 angstrom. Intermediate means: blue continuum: 29.3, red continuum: 28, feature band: 27.6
